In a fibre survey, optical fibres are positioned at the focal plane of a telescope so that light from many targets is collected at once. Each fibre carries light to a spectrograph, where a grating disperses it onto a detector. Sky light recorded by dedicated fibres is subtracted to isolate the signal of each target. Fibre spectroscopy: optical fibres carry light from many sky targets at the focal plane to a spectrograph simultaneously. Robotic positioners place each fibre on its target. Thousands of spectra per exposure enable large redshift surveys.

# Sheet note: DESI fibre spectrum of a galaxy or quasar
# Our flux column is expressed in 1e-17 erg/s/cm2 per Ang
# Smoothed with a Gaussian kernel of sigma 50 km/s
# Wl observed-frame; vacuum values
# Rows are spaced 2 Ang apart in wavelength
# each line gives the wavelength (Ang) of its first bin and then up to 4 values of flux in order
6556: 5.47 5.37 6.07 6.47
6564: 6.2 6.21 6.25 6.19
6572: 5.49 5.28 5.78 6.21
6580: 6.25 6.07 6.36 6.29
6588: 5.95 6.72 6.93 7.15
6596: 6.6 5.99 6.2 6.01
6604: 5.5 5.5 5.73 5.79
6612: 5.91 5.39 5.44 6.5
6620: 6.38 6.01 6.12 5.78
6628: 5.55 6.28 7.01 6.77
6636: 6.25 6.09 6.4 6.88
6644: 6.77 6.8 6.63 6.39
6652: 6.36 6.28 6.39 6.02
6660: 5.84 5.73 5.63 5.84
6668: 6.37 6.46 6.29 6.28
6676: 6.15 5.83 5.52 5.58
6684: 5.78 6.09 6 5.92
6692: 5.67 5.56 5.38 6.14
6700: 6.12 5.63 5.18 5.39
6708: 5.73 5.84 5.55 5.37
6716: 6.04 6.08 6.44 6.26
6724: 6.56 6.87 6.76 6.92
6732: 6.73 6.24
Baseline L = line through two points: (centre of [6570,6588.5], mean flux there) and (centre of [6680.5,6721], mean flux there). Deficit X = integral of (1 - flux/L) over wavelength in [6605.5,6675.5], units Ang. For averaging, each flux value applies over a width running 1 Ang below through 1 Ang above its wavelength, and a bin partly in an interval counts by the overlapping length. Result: -3.6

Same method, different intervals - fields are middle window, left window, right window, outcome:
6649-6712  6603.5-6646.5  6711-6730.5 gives 3.0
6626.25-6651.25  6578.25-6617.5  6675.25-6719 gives -2.1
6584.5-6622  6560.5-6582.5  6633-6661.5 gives 0.5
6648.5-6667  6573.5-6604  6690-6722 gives -0.3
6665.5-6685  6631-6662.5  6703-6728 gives 0.7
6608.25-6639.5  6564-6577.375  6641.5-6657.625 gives 1.2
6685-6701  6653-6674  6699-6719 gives -0.1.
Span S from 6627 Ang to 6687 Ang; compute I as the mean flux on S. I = 6.21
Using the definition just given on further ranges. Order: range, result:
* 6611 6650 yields 6.26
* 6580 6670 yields 6.2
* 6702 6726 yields 5.89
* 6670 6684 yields 5.97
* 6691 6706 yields 5.65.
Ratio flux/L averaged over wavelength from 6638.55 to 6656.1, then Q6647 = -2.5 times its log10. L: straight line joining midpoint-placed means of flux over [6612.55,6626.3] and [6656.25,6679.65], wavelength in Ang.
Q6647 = -0.093 mag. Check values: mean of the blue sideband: 5.95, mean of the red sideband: 6.04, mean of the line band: 6.54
